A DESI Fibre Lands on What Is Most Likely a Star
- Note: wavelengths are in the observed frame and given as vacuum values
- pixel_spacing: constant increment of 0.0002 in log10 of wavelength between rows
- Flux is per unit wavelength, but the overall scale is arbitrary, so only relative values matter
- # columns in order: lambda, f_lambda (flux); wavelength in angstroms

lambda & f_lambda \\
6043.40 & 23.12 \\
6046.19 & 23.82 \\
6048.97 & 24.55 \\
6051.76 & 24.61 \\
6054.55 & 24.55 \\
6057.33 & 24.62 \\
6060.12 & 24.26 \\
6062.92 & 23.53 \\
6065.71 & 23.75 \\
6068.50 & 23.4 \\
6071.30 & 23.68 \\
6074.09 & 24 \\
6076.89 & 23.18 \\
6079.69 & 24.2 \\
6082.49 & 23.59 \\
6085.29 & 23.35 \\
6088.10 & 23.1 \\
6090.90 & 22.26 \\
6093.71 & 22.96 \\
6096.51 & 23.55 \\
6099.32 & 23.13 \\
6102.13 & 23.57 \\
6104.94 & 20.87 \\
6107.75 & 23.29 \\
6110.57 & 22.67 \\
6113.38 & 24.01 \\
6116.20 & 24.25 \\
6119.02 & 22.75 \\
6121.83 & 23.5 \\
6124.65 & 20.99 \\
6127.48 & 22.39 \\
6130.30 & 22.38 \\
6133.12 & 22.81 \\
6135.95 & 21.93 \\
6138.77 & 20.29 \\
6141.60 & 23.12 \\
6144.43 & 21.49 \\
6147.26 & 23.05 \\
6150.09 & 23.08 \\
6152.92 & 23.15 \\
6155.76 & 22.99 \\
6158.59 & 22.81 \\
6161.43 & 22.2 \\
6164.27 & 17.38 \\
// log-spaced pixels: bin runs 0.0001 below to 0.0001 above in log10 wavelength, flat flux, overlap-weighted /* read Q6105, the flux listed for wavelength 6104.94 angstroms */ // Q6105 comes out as 20.87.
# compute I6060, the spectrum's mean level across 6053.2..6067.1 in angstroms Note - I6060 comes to 24.1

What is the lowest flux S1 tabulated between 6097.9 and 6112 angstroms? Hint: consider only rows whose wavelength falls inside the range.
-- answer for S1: 20.87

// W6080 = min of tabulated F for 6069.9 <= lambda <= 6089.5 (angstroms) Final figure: 23.1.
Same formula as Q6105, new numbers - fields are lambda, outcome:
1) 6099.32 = 23.13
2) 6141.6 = 23.12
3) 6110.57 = 22.67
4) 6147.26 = 23.05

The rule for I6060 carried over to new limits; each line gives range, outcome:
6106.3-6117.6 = 23.5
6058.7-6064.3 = 23.9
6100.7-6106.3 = 22.2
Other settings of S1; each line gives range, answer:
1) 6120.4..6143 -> 20.29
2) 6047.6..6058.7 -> 24.55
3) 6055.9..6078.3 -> 23.18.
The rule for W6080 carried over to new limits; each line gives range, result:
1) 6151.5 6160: 22.81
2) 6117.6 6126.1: 20.99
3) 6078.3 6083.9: 23.59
